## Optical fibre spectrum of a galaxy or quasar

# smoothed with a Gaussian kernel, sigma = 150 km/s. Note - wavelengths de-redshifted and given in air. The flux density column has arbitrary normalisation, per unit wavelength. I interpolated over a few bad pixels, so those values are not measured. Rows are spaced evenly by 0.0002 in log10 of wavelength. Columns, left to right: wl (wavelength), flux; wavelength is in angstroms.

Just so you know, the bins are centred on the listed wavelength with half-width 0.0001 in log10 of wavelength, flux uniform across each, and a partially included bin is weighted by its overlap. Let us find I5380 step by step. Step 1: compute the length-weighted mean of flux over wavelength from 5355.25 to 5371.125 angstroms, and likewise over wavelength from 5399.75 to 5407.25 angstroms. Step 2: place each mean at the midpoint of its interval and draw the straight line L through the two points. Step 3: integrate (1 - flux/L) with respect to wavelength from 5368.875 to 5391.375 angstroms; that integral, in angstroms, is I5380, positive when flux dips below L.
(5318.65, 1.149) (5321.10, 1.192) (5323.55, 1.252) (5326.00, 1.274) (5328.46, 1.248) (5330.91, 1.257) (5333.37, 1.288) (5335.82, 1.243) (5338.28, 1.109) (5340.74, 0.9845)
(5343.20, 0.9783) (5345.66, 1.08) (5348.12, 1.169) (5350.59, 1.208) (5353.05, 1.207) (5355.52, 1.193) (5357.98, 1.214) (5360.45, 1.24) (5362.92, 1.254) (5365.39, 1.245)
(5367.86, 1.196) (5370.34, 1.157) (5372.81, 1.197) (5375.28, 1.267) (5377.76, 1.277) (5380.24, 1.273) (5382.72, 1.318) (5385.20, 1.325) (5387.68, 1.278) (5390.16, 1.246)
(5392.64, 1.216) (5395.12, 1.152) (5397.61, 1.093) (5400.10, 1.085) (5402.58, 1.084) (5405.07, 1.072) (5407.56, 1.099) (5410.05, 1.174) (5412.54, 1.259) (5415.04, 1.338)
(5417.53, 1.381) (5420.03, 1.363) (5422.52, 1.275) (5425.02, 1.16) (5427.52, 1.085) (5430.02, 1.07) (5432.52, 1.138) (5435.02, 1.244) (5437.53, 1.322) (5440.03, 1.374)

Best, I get -1.9 angstroms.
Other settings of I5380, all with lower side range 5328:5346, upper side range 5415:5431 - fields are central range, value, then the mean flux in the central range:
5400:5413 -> 1.0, 1.13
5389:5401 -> 0.5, 1.16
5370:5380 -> -0.4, 1.24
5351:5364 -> -0.6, 1.22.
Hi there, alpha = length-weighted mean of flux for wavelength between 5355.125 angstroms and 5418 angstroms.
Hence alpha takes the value 1.21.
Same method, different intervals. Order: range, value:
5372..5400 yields 1.23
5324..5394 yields 1.21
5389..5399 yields 1.17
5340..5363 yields 1.15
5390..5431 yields 1.18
